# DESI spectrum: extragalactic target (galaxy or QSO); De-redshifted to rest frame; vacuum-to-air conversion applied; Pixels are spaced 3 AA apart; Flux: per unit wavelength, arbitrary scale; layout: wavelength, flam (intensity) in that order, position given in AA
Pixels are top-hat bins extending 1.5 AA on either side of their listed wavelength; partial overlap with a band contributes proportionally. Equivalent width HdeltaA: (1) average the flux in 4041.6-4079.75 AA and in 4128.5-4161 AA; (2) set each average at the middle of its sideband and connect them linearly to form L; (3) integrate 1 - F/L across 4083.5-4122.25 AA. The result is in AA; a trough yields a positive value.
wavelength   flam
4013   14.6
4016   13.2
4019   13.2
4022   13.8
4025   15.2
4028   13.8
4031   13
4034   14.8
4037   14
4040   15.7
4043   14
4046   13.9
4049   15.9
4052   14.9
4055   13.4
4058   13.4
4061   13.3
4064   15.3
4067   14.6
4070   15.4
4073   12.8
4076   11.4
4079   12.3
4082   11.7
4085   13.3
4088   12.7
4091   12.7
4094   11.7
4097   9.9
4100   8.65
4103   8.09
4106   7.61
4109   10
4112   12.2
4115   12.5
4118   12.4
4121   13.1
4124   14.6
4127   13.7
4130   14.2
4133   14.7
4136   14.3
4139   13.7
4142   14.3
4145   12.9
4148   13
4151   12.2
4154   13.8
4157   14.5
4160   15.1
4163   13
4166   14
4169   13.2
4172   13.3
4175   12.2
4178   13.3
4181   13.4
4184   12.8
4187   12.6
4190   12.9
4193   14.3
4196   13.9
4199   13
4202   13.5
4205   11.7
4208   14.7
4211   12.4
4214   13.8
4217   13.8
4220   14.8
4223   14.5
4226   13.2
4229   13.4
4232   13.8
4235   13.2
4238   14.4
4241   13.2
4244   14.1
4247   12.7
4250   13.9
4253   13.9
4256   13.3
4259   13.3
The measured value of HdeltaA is 7.7 AA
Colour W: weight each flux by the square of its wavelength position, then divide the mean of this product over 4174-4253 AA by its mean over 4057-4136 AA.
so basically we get 1.1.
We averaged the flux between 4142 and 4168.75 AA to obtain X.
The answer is 13.6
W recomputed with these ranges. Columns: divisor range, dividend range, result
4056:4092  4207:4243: 1.12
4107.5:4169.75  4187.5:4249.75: 1.05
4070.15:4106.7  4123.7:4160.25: 1.26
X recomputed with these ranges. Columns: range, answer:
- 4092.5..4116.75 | 10.1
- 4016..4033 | 13.8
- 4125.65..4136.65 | 14.2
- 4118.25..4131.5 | 13.8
